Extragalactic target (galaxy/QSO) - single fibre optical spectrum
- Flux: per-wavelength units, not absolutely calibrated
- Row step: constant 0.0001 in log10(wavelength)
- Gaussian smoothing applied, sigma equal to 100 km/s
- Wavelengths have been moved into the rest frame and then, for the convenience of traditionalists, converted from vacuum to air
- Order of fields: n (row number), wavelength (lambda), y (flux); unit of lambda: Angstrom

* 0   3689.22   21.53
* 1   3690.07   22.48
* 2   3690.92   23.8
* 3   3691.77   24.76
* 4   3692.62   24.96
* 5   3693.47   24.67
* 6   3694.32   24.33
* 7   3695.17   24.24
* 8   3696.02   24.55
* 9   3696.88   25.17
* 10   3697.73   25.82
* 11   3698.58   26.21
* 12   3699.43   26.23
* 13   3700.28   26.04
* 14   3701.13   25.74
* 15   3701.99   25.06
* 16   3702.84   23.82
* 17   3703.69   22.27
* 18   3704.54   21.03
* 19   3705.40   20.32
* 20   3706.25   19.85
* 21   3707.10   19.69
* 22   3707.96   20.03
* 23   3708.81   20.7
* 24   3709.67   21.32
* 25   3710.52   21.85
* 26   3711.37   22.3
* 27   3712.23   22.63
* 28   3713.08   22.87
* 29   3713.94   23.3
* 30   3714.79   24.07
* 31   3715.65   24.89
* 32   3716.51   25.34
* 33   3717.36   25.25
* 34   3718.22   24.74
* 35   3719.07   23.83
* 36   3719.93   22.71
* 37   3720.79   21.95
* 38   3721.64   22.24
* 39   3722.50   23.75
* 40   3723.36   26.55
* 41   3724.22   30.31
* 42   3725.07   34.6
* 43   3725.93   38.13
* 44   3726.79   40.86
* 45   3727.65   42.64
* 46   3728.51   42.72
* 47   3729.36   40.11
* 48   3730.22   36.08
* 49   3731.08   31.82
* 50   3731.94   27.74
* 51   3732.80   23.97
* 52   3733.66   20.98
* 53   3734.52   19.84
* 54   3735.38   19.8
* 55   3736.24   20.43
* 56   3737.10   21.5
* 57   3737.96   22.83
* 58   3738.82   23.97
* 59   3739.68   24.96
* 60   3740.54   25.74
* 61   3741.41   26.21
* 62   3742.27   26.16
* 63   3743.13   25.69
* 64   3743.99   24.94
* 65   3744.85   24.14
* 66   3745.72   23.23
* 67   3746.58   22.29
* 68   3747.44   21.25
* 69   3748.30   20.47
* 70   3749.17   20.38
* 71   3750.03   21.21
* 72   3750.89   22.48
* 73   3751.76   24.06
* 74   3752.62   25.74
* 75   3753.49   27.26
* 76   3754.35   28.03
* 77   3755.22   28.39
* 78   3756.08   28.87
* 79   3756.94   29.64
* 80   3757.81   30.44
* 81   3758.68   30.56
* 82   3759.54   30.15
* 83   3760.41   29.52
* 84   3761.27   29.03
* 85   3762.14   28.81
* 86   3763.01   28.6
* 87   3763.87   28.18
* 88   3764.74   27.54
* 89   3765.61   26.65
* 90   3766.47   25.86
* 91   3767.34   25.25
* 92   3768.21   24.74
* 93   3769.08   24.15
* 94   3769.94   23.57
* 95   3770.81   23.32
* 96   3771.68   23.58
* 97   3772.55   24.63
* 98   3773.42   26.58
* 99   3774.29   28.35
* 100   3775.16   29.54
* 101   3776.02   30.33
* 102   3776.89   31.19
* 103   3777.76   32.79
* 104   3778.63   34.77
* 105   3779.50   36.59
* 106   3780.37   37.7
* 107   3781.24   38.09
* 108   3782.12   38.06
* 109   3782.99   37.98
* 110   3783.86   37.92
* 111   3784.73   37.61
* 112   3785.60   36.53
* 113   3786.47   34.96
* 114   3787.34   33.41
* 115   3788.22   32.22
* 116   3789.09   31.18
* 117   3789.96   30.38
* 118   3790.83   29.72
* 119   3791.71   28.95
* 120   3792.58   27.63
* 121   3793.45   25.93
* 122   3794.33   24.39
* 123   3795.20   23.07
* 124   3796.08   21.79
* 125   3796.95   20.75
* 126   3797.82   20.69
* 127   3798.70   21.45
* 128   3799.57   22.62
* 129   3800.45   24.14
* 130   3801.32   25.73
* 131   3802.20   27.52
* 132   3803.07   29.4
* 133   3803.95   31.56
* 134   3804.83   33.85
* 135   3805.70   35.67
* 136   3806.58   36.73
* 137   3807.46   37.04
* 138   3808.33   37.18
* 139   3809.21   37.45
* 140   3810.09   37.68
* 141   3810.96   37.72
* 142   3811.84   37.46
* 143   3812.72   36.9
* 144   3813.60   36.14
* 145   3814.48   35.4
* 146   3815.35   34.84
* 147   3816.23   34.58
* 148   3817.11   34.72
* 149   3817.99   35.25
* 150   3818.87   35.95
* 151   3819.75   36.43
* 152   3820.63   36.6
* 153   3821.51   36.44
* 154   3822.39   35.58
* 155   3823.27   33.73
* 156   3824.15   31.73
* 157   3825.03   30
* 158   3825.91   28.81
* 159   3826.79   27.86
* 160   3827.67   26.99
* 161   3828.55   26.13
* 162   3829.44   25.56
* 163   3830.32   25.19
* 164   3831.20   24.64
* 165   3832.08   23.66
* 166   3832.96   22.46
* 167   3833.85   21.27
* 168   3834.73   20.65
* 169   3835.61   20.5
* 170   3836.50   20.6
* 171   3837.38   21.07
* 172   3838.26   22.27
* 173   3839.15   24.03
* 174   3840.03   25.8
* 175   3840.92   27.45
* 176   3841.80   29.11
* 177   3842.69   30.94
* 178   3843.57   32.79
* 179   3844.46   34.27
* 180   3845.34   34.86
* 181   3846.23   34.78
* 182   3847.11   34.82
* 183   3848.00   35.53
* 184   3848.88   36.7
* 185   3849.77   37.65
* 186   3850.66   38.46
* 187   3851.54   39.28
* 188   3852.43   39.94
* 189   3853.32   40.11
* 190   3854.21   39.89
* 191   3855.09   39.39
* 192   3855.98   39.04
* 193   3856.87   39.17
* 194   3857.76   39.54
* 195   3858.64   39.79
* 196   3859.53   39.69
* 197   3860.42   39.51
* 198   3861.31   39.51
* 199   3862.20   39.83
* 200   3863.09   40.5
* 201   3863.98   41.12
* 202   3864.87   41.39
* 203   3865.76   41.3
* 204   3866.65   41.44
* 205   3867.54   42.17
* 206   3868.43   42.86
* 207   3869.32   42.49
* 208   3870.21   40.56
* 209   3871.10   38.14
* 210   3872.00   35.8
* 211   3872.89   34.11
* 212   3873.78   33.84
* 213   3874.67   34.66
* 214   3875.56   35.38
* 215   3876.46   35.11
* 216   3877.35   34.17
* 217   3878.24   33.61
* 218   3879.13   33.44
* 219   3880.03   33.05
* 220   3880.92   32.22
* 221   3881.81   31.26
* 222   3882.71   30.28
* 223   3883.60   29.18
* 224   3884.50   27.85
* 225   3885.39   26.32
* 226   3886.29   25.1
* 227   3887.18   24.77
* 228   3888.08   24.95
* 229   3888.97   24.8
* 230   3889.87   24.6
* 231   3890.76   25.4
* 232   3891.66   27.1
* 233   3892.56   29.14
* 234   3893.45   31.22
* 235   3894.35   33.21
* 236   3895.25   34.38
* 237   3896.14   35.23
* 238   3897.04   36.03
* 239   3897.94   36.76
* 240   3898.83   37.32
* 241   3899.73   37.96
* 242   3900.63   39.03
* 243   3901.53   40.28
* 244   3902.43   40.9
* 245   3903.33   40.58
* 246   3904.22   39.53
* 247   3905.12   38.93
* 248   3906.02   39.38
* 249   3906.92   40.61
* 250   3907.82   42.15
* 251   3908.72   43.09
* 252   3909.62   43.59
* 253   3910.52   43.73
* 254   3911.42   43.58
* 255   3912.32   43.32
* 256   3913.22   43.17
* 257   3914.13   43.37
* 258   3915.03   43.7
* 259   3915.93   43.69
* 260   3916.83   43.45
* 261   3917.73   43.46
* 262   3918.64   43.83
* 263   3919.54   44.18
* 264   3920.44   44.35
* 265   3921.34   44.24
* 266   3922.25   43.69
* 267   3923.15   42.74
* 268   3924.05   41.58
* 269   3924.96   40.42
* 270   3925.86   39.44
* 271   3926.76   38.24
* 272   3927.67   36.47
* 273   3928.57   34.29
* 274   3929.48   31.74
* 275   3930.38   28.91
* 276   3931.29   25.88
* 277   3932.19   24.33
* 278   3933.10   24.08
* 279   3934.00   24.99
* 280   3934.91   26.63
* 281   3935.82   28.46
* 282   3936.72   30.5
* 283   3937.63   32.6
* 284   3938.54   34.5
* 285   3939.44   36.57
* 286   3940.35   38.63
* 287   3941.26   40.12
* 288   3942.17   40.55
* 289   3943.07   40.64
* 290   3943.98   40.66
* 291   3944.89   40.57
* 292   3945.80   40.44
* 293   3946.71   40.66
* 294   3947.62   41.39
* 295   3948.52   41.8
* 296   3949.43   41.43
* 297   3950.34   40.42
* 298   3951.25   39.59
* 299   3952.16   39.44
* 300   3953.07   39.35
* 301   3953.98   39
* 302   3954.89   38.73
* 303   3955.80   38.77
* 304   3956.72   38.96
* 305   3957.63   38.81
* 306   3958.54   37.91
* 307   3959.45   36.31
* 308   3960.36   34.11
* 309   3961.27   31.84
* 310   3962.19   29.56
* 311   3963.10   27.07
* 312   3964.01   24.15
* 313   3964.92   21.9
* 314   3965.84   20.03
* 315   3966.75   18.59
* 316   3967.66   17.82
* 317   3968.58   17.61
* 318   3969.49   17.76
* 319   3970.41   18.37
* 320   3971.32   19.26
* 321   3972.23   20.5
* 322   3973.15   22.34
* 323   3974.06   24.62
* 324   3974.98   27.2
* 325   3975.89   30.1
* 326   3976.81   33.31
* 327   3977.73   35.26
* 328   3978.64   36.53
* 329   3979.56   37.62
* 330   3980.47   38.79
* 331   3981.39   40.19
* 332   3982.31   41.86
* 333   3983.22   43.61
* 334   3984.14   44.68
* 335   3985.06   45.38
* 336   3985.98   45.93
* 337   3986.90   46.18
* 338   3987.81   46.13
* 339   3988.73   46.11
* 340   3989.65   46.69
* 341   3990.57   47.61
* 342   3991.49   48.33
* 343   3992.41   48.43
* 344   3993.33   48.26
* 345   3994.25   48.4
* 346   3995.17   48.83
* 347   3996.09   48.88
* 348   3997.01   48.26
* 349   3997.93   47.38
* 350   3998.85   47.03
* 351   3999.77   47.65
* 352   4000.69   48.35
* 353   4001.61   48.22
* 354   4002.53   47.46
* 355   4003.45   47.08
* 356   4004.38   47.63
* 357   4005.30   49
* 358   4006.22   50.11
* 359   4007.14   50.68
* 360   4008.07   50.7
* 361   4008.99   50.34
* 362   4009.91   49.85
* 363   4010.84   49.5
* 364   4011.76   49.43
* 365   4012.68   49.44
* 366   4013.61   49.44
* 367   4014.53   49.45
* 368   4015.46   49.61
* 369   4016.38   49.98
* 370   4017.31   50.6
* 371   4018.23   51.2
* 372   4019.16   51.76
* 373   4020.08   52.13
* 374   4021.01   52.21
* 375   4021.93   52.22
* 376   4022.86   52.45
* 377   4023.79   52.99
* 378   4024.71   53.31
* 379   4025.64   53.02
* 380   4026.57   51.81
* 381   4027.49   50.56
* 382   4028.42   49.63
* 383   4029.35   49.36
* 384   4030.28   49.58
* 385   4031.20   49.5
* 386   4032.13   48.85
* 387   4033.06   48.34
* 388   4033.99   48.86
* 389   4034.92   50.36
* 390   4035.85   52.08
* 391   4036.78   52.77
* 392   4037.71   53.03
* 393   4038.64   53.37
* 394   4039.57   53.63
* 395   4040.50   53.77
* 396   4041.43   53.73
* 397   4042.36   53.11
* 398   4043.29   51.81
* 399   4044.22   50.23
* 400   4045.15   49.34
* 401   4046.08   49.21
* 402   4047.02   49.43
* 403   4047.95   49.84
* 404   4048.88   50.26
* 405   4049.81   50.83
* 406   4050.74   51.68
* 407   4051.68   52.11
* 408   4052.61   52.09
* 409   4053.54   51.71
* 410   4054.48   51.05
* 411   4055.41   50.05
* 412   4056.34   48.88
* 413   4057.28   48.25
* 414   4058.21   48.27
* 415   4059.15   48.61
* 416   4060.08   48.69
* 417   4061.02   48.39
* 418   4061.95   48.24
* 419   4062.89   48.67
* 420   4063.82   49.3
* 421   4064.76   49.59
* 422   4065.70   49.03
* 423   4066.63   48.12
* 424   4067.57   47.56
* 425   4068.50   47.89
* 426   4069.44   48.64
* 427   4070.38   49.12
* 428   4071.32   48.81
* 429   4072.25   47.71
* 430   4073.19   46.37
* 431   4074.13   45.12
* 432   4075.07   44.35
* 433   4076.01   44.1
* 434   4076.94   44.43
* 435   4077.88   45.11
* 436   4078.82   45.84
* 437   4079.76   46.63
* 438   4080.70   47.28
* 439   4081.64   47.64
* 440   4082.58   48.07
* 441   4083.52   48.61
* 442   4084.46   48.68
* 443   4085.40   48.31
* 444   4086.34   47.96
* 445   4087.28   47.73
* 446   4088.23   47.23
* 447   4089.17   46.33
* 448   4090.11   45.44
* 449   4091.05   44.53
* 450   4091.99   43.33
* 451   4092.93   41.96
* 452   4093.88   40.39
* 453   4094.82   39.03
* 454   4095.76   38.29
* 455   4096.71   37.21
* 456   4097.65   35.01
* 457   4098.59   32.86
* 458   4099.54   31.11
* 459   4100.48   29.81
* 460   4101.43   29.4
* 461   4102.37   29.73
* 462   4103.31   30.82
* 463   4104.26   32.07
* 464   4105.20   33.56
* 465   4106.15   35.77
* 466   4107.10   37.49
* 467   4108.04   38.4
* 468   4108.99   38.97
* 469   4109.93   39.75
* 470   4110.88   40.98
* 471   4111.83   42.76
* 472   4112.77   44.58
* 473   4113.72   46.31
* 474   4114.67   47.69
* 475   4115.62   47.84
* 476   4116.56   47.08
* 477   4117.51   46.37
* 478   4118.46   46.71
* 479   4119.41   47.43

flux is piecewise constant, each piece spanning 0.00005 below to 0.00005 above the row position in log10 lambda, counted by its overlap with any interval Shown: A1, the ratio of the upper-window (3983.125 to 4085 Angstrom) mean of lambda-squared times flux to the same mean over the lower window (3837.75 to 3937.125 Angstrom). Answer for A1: 1.47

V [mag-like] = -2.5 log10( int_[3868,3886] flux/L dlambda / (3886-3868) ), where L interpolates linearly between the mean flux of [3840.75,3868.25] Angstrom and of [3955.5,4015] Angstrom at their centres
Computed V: 0.12 mag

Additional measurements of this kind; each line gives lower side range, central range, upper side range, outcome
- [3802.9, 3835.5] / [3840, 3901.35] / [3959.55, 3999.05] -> -0.058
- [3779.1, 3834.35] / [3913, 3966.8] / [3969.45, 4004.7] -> 0.048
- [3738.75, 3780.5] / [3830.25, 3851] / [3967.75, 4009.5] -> 0.128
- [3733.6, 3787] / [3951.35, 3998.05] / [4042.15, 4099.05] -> 0.149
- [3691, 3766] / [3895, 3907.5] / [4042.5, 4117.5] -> -0.097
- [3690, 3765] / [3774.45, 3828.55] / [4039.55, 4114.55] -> -0.081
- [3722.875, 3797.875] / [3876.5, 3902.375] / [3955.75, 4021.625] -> 0.121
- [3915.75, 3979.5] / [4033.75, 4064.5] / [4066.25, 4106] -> -0.250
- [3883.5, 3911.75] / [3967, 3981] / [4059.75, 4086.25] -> 0.458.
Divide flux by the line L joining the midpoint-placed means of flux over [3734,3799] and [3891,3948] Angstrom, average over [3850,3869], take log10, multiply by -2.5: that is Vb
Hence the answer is -0.190 mag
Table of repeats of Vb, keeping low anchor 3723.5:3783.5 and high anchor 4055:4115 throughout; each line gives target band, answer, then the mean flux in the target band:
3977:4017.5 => -0.18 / 46.7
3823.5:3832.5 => 0.16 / 27.2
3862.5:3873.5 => -0.19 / 40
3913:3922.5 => -0.22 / 43.7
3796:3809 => 0.06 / 28.8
